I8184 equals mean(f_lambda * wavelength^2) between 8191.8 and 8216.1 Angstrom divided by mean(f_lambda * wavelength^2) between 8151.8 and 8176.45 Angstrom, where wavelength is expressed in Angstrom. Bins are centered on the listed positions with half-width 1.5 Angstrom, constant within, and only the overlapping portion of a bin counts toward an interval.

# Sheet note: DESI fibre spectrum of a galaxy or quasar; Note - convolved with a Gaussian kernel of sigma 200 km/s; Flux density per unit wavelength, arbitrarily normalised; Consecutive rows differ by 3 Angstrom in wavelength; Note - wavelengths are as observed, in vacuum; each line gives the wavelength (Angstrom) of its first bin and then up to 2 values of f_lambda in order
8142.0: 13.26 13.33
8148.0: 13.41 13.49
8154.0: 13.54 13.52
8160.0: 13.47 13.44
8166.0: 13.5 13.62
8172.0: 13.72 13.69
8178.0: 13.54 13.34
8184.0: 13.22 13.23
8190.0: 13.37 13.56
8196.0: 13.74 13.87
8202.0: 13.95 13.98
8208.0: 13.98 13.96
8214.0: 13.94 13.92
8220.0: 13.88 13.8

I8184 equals 1.03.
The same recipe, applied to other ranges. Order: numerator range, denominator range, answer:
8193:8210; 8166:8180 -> 1.03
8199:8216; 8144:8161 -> 1.05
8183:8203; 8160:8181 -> 1.01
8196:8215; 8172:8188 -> 1.04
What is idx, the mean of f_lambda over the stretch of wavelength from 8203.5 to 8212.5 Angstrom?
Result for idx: 14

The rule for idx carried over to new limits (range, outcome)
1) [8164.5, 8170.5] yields 13.6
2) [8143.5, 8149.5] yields 13.4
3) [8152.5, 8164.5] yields 13.5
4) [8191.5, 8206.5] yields 13.8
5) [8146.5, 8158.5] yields 13.5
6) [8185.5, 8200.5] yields 13.6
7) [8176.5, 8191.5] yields 13.3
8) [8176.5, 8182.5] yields 13.4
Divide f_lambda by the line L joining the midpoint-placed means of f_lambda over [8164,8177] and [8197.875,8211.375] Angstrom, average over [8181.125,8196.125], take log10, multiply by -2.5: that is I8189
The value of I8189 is 0.03 mag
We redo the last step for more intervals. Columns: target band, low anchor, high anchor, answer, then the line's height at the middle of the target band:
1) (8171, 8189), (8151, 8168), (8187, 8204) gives 0.012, 13.6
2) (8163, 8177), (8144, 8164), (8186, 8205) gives -0.006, 13.5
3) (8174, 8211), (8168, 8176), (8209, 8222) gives 0.013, 13.8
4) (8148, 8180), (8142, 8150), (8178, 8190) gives -0.017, 13.3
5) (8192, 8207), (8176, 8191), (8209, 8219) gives -0.014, 13.7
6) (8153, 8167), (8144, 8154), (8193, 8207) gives 0.003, 13.5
